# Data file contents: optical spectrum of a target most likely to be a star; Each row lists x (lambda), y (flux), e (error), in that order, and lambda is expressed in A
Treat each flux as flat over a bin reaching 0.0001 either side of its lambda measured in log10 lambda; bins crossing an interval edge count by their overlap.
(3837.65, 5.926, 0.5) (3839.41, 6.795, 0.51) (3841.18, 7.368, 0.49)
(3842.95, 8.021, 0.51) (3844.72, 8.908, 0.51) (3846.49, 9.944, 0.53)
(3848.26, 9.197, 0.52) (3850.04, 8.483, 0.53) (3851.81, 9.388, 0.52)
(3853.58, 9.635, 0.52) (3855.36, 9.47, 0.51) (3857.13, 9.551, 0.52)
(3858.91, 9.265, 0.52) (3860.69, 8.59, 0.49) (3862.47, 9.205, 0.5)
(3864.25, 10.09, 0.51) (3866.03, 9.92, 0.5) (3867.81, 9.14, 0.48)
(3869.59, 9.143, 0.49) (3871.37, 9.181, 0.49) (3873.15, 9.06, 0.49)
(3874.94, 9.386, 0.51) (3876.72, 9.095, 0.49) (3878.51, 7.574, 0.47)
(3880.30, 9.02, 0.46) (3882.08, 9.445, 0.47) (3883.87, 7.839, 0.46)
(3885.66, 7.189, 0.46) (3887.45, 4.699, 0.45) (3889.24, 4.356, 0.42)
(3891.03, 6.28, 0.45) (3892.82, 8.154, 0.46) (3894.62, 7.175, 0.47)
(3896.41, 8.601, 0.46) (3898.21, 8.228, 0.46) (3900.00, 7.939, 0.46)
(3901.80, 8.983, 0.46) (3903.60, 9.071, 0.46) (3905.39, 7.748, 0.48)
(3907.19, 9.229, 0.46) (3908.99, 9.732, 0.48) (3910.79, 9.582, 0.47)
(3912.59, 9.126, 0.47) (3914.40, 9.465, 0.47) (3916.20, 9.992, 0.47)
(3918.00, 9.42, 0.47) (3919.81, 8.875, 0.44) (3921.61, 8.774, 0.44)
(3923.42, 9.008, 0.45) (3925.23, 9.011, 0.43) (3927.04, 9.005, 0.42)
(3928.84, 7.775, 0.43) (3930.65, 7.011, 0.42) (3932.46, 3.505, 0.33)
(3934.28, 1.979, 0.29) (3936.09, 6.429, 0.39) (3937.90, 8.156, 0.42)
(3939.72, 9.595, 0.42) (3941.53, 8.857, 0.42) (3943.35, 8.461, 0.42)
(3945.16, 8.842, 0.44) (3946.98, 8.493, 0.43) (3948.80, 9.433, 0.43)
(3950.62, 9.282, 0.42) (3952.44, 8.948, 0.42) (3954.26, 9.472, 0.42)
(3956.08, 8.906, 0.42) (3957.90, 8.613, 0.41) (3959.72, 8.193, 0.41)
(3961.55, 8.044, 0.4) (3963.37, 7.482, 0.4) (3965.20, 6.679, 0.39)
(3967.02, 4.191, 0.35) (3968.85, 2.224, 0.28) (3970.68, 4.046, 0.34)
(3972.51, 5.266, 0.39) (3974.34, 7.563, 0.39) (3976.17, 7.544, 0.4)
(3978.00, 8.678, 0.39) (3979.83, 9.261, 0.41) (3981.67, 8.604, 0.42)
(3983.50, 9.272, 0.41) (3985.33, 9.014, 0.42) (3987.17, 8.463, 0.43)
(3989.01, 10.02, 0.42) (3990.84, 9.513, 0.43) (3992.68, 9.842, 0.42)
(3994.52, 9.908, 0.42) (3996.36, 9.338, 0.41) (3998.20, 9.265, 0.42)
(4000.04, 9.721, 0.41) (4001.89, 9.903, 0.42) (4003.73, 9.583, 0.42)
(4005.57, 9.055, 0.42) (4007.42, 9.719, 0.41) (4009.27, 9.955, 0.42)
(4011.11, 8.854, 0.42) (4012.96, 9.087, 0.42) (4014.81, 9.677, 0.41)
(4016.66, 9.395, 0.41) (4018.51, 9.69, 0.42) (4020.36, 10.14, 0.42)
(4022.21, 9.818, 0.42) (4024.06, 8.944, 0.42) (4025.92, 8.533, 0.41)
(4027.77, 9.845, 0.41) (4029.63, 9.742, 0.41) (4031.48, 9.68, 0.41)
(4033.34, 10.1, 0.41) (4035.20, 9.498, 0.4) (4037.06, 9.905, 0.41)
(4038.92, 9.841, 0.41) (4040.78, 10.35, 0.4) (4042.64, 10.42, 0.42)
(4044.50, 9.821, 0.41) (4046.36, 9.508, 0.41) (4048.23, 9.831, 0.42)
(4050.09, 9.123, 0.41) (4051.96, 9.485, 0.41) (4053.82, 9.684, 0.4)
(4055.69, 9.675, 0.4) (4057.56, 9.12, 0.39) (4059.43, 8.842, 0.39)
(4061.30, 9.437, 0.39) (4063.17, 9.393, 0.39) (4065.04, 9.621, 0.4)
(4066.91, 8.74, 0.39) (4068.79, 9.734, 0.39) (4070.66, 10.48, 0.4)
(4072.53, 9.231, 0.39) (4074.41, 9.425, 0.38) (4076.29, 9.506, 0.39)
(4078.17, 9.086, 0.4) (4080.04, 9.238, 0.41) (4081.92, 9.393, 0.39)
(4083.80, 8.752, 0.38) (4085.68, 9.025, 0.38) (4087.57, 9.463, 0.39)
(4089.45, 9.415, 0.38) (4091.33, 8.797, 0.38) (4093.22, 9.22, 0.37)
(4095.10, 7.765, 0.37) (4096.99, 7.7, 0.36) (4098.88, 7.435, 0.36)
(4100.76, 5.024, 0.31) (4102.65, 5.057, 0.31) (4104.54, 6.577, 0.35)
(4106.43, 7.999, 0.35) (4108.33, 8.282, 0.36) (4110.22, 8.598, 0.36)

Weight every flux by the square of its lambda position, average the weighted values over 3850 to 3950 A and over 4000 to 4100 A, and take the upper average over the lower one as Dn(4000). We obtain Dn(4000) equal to 1.2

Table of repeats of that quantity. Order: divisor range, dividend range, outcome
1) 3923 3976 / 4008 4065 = 1.36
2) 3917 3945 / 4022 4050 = 1.32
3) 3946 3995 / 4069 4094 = 1.23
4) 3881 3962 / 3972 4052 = 1.20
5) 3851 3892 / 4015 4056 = 1.23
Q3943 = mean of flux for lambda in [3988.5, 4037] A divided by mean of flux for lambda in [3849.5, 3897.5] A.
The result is 1.1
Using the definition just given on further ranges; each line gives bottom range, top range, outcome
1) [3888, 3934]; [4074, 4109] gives 1.01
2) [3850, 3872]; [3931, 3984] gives 0.79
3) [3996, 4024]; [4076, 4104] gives 0.87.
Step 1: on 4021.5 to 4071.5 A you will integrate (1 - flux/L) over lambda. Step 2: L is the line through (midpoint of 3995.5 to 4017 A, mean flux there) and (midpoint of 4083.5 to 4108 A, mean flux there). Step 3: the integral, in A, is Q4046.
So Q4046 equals -5.0 A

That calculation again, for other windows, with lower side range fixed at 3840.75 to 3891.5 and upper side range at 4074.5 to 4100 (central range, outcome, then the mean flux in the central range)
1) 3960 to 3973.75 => 4.90 A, 5.59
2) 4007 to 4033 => -2.26 A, 9.52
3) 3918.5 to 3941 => 3.05 A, 7.48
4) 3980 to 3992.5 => -0.68 A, 9.2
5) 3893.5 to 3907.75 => 0.47 A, 8.35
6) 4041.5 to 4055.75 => -1.49 A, 9.71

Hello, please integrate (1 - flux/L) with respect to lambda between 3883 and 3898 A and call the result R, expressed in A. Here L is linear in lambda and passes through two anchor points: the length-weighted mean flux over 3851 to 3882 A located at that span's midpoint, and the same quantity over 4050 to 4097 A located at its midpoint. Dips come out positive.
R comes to 3.9 A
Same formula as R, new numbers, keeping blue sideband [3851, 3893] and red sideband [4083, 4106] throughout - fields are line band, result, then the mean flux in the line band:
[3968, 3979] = 3.1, 5.94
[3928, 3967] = 2.6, 7.74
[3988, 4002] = -2.6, 9.67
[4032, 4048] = -3.8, 9.92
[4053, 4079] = -4.9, 9.42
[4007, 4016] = -1.5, 9.44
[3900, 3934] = -0.4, 8.48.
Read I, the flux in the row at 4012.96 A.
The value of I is 9.087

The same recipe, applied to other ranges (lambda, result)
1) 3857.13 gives 9.551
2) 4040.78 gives 10.35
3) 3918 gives 9.42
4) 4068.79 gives 9.734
